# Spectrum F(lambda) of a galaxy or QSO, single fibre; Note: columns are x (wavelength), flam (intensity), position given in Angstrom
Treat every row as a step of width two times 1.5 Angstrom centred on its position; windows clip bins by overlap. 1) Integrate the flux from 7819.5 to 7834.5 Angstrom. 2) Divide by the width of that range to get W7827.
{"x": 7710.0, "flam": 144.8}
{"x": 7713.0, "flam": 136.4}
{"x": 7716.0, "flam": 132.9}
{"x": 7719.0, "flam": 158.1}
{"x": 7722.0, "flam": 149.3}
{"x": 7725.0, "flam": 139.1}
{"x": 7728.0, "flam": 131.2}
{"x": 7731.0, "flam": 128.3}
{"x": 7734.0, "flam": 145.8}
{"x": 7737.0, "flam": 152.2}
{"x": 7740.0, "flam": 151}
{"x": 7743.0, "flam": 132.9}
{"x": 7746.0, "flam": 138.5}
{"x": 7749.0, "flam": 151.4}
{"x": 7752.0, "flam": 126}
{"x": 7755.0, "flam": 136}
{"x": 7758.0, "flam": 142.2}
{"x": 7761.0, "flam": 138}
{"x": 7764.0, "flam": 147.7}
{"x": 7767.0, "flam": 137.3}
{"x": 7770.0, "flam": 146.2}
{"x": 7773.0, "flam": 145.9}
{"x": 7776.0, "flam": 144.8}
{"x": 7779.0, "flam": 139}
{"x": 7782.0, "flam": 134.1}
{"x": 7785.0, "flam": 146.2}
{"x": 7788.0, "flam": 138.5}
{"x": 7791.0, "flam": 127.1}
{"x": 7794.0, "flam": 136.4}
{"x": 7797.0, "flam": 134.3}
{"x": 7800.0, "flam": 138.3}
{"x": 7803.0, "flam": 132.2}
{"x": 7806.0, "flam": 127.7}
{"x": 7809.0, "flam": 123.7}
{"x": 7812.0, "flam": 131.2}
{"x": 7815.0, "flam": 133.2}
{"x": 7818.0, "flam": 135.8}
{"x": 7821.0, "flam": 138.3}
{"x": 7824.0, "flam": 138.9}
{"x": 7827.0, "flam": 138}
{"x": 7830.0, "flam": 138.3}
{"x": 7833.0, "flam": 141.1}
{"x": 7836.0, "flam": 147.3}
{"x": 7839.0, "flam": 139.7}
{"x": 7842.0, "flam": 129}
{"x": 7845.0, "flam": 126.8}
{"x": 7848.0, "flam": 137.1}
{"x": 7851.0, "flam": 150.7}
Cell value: 139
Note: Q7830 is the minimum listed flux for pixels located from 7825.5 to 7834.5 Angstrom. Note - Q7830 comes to 138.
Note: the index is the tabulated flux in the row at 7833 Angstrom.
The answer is 141.1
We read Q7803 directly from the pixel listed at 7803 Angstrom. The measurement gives 132.2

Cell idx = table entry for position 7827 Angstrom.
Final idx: 138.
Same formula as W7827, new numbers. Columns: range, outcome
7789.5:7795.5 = 132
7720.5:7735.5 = 139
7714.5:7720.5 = 146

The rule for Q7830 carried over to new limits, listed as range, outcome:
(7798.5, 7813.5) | 123.7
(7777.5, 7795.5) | 127.1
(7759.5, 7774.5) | 137.3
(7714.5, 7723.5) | 132.9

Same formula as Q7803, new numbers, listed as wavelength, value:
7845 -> 126.8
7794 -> 136.4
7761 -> 138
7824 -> 138.9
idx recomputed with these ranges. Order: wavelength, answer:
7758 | 142.2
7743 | 132.9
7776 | 144.8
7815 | 133.2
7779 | 139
